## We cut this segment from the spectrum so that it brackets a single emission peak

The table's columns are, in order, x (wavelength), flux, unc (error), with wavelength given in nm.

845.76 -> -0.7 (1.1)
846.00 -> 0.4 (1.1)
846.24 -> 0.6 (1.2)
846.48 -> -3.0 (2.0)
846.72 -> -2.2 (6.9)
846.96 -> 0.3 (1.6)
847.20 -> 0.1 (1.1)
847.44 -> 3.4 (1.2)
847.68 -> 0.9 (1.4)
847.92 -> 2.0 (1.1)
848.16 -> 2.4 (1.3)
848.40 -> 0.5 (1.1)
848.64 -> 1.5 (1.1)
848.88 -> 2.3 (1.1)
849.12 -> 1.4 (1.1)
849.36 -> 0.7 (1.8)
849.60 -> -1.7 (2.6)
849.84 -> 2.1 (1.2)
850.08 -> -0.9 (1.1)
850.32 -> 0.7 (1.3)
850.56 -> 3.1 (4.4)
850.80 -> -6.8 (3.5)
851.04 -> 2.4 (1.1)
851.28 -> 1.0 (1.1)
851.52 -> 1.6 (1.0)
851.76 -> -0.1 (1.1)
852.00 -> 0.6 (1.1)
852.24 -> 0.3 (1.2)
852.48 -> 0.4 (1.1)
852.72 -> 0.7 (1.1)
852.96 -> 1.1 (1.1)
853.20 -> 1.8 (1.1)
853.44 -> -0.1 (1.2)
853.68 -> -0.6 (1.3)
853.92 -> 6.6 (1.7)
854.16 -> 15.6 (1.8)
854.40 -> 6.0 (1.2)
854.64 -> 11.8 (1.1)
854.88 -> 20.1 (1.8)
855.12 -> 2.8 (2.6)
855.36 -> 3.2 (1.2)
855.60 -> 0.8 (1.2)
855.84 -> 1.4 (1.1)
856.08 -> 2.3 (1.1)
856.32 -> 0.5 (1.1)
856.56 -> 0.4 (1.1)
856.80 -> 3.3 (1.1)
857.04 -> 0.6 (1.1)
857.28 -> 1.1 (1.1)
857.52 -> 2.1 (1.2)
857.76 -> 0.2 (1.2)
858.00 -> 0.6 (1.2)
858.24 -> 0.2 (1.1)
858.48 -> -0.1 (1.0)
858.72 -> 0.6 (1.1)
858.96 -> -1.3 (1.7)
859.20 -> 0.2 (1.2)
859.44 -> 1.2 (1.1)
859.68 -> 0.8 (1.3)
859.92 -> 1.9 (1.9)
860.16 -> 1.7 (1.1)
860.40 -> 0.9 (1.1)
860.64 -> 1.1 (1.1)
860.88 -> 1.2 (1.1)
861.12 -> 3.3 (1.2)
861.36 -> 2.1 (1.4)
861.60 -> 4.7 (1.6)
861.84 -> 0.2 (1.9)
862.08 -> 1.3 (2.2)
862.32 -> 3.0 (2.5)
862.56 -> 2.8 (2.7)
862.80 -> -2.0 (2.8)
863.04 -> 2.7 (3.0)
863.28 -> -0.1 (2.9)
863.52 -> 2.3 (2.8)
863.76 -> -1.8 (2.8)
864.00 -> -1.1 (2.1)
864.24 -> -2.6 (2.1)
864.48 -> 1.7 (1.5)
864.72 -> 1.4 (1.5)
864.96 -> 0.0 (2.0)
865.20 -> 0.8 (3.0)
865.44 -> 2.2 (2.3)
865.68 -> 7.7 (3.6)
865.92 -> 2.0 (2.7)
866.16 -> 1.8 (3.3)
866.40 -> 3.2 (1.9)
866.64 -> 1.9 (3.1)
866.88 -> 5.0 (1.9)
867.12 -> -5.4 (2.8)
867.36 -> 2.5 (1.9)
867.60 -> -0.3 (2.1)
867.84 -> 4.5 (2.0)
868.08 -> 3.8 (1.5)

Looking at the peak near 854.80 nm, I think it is [O II]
